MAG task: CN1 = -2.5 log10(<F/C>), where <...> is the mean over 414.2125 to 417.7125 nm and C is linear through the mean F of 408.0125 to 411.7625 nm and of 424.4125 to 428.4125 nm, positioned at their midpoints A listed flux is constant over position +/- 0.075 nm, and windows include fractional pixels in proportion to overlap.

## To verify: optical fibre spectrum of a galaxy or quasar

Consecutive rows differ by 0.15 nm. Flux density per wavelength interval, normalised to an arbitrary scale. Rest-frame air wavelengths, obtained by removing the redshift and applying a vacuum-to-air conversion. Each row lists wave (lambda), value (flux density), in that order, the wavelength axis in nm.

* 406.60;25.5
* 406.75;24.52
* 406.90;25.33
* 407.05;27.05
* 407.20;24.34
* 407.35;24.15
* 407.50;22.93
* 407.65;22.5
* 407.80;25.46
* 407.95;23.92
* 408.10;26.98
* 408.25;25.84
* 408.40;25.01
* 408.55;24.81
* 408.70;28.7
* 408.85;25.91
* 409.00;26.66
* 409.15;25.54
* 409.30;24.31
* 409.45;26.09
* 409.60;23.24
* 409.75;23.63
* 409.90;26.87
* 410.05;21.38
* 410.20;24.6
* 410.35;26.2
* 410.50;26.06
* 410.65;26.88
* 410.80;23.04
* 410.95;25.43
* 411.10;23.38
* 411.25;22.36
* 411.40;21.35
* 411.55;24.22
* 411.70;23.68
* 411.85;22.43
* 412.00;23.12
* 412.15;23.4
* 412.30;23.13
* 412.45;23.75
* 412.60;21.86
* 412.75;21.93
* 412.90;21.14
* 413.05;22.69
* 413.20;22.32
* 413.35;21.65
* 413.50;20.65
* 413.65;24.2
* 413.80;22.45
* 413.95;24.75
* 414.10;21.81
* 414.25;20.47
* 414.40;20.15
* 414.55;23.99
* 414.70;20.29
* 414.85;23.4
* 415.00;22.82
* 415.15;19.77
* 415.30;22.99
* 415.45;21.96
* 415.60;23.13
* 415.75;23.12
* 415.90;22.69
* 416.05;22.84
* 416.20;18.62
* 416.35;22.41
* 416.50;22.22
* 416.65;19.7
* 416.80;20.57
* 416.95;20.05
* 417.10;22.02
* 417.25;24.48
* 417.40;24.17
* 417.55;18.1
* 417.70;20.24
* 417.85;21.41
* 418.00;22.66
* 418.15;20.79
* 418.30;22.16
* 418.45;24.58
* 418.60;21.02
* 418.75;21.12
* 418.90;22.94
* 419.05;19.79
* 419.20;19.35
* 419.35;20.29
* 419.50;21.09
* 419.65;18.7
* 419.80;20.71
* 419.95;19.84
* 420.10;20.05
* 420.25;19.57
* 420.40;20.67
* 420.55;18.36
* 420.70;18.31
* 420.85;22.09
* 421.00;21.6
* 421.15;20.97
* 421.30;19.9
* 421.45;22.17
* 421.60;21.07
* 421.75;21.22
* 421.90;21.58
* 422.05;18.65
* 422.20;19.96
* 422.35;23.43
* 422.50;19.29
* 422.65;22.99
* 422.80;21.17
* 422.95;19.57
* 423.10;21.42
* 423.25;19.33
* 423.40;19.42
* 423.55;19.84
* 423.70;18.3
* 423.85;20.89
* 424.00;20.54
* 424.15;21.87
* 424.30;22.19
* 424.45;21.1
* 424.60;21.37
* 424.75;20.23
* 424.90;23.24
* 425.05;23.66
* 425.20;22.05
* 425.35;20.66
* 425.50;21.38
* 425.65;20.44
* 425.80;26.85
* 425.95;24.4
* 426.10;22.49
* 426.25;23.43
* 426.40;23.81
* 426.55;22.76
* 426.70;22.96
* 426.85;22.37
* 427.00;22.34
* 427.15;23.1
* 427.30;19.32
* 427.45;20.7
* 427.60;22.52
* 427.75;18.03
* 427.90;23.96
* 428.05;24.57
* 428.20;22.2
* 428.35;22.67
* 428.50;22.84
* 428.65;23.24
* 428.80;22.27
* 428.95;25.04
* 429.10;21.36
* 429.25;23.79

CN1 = 0.11 mag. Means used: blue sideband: 24.9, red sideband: 22.3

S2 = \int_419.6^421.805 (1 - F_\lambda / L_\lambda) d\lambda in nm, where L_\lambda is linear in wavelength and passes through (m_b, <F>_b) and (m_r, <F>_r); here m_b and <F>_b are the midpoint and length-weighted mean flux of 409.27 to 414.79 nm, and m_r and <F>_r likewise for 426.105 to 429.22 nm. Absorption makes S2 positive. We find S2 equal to 0.24 nm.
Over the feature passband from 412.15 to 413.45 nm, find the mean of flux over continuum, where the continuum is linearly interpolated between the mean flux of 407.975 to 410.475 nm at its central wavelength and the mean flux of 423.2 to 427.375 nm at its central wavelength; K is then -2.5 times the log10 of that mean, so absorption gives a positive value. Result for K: 0.10 mag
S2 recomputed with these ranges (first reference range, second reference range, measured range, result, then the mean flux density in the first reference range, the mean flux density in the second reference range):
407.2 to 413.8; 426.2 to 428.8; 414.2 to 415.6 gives 0.103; 24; 22.4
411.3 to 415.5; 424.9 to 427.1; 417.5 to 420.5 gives 0.243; 22.4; 22.8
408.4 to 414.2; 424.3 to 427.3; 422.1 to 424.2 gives 0.202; 23.8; 22.5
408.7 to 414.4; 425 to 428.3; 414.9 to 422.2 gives 0.614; 23.6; 22.4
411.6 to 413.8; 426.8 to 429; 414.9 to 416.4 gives 0.032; 22.6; 22.3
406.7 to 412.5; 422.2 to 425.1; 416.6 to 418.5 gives 0.080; 24.6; 21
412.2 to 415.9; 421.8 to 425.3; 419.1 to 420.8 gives 0.135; 22.3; 21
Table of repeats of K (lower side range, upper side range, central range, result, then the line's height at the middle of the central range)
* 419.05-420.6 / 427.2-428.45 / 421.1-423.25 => -0.02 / 20.4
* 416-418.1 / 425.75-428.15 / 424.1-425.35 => 0.02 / 22.4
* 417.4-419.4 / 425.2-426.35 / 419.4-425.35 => 0.07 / 22.1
